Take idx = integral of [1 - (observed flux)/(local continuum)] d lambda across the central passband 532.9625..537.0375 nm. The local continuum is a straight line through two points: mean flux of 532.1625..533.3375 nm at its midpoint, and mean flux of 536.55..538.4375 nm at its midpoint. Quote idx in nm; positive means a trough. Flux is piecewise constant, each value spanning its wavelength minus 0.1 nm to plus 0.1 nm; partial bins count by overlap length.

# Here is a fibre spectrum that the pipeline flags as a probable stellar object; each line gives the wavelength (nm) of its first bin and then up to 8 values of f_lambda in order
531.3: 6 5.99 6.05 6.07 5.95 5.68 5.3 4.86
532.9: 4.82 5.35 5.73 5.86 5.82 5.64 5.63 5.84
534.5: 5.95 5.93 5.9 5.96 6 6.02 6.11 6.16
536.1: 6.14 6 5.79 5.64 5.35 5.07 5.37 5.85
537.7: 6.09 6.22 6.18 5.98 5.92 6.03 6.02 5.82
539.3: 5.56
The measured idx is -0.234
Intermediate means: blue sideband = 5.29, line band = 5.82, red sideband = 5.75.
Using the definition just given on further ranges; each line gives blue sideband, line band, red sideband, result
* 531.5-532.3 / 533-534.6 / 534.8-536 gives 0.07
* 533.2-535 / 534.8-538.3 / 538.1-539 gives 0.03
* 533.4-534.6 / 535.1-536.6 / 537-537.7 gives -0.10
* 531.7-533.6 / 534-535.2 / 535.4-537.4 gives -0.04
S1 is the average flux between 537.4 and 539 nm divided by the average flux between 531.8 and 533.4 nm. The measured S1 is 1.1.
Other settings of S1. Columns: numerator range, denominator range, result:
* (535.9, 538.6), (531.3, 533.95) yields 1.03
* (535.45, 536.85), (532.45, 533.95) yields 1.10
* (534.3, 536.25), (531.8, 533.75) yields 1.09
